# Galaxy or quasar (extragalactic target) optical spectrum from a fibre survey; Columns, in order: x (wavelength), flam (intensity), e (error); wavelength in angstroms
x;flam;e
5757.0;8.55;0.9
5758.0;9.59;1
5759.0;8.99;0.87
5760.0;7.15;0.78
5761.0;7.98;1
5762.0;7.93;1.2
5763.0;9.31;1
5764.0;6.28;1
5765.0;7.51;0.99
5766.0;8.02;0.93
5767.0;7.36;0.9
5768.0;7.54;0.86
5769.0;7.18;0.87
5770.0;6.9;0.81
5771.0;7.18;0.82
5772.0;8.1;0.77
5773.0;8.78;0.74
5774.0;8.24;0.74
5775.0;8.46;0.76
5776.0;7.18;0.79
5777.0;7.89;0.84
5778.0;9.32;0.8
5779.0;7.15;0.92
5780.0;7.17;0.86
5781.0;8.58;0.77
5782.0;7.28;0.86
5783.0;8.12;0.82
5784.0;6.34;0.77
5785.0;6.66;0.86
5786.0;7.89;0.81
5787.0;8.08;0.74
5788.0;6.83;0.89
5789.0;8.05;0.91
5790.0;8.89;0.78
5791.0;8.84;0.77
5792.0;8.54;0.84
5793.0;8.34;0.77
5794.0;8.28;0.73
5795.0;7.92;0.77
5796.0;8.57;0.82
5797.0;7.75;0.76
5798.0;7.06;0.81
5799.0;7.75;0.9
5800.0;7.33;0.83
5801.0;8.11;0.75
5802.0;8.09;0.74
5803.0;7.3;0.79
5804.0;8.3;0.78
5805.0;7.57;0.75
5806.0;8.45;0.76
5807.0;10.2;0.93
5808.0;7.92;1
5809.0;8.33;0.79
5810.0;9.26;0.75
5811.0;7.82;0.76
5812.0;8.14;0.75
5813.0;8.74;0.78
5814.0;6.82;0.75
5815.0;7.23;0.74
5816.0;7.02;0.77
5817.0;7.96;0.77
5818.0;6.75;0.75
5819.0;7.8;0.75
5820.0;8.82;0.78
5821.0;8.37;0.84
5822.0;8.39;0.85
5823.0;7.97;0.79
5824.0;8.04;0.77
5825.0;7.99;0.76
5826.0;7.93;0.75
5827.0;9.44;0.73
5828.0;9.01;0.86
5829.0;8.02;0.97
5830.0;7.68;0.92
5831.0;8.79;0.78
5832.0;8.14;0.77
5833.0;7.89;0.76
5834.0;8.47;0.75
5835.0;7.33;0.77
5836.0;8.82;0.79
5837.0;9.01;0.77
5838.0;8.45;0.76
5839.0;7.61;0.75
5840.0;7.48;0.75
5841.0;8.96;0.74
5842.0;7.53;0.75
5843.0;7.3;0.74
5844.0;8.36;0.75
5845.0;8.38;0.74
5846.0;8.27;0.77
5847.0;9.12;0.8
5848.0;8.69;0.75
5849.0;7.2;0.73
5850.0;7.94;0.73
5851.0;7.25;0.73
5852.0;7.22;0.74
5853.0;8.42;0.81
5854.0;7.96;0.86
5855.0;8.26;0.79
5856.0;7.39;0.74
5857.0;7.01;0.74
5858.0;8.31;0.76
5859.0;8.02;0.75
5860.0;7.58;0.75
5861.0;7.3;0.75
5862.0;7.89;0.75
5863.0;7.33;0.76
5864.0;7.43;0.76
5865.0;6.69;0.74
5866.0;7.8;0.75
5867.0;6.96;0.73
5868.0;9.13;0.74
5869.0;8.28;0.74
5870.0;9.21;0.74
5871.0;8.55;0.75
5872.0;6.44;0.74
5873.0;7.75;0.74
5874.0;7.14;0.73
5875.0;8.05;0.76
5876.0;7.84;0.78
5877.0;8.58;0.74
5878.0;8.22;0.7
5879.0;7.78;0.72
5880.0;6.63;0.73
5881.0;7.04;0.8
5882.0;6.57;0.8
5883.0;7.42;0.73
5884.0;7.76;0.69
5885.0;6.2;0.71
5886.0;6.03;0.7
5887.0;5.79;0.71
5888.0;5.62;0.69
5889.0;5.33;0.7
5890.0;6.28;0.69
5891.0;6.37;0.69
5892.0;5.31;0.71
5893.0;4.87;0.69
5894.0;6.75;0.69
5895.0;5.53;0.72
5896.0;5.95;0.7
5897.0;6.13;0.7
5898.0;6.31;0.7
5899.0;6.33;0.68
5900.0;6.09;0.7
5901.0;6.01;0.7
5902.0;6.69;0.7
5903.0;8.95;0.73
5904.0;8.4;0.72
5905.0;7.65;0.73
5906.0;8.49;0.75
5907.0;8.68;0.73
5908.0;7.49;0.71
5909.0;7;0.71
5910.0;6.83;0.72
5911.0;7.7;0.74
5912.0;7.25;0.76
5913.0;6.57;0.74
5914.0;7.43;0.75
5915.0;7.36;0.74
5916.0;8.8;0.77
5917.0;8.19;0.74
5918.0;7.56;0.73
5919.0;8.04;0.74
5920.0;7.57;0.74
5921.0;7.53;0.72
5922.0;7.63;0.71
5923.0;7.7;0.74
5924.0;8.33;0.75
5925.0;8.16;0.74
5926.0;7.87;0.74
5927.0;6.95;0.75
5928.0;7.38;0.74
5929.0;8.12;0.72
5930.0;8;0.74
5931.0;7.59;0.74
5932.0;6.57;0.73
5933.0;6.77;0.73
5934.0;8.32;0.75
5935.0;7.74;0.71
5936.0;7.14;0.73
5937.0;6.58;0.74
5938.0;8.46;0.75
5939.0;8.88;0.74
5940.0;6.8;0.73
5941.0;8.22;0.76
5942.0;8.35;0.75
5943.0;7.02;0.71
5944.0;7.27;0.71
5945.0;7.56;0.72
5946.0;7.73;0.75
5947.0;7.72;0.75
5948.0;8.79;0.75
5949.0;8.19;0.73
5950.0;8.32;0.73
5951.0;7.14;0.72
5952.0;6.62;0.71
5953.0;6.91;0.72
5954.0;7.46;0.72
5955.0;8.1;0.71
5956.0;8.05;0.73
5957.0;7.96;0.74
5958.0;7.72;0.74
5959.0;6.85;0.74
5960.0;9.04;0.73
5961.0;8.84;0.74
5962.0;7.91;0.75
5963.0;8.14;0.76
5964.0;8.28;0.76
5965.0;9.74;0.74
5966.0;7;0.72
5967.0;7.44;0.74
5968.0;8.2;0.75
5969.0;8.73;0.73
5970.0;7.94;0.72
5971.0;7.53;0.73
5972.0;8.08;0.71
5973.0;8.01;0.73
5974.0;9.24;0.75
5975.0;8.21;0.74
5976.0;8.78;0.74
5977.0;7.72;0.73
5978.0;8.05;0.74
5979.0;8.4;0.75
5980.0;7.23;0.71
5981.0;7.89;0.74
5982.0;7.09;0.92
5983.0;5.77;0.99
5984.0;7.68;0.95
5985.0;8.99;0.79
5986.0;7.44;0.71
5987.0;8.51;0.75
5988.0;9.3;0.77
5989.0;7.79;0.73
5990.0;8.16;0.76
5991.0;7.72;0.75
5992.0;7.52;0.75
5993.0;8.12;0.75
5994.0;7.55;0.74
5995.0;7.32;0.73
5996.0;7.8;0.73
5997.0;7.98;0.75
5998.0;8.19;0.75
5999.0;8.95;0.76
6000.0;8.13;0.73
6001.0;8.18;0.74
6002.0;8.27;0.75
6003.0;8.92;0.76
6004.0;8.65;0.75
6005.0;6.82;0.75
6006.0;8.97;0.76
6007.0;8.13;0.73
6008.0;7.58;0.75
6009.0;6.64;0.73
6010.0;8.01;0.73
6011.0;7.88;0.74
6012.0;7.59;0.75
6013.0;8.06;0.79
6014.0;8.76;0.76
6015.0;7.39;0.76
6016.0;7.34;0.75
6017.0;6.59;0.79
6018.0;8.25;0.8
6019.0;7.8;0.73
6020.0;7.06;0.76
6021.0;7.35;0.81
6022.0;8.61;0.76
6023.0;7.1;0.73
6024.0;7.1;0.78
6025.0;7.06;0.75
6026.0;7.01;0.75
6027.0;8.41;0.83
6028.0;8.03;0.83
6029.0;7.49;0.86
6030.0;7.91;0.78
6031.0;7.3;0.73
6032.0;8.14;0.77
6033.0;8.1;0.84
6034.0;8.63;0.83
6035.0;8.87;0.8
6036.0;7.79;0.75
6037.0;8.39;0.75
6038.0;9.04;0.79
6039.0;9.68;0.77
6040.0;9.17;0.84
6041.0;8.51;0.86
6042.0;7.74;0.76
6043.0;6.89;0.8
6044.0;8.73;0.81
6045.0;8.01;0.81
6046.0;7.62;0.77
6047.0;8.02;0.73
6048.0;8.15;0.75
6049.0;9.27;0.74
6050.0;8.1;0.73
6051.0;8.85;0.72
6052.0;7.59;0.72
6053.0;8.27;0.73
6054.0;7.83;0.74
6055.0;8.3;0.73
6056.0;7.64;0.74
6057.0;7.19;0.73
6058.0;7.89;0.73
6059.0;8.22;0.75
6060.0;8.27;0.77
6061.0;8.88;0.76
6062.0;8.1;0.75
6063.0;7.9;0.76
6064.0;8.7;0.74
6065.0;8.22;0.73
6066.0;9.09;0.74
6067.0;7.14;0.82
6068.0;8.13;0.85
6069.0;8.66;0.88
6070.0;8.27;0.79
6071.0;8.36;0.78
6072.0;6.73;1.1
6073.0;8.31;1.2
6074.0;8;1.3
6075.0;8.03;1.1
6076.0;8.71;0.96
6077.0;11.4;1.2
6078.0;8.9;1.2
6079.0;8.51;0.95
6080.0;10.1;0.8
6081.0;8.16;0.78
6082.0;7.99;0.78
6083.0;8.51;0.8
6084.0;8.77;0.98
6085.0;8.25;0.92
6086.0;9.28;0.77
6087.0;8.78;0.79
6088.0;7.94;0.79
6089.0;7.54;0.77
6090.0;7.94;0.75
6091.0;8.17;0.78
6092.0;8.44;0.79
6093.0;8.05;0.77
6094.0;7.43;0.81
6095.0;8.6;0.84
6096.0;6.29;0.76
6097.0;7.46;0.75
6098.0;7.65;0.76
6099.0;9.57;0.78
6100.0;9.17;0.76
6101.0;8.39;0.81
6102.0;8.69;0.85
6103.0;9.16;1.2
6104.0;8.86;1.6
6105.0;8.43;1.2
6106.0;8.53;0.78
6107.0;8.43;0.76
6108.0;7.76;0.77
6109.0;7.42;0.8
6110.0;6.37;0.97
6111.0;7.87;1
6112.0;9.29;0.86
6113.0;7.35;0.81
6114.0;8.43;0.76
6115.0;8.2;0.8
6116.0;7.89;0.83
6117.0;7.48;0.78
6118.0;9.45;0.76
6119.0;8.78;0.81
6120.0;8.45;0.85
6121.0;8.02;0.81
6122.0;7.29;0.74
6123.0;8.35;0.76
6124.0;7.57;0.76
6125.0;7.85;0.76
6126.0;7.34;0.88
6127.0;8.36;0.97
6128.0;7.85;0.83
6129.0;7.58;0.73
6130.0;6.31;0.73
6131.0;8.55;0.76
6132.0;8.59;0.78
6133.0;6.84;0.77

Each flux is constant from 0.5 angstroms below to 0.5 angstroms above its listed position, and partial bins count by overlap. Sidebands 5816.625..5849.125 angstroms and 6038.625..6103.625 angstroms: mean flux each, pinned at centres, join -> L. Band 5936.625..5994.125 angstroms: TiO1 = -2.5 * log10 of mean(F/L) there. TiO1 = 0.05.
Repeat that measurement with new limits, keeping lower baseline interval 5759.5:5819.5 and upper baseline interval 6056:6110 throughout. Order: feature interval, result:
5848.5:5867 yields 0.05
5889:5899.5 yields 0.32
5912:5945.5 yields 0.06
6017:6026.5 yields 0.11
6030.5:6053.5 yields -0.01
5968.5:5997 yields 0.03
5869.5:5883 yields 0.04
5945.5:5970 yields 0.02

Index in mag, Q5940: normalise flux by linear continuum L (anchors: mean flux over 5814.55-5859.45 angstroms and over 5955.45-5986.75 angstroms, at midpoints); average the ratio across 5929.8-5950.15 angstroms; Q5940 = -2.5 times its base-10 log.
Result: 0.04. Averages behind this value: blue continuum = 8.05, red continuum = 8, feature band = 7.7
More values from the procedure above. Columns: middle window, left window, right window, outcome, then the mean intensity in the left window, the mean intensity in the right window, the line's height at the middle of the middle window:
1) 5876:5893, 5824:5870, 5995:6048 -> 0.20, 8.01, 7.97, 8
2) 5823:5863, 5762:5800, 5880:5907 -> -0.13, 7.82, 6.57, 7.13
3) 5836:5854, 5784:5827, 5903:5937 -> -0.03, 8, 7.66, 7.88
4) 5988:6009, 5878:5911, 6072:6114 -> -0.06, 6.73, 8.34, 7.57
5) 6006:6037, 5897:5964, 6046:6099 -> 0.04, 7.63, 8.26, 8.03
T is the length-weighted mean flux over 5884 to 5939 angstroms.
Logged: 7.14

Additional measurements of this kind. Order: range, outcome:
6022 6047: 8.04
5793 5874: 8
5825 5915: 7.5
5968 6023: 7.93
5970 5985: 7.88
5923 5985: 7.82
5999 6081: 8.12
